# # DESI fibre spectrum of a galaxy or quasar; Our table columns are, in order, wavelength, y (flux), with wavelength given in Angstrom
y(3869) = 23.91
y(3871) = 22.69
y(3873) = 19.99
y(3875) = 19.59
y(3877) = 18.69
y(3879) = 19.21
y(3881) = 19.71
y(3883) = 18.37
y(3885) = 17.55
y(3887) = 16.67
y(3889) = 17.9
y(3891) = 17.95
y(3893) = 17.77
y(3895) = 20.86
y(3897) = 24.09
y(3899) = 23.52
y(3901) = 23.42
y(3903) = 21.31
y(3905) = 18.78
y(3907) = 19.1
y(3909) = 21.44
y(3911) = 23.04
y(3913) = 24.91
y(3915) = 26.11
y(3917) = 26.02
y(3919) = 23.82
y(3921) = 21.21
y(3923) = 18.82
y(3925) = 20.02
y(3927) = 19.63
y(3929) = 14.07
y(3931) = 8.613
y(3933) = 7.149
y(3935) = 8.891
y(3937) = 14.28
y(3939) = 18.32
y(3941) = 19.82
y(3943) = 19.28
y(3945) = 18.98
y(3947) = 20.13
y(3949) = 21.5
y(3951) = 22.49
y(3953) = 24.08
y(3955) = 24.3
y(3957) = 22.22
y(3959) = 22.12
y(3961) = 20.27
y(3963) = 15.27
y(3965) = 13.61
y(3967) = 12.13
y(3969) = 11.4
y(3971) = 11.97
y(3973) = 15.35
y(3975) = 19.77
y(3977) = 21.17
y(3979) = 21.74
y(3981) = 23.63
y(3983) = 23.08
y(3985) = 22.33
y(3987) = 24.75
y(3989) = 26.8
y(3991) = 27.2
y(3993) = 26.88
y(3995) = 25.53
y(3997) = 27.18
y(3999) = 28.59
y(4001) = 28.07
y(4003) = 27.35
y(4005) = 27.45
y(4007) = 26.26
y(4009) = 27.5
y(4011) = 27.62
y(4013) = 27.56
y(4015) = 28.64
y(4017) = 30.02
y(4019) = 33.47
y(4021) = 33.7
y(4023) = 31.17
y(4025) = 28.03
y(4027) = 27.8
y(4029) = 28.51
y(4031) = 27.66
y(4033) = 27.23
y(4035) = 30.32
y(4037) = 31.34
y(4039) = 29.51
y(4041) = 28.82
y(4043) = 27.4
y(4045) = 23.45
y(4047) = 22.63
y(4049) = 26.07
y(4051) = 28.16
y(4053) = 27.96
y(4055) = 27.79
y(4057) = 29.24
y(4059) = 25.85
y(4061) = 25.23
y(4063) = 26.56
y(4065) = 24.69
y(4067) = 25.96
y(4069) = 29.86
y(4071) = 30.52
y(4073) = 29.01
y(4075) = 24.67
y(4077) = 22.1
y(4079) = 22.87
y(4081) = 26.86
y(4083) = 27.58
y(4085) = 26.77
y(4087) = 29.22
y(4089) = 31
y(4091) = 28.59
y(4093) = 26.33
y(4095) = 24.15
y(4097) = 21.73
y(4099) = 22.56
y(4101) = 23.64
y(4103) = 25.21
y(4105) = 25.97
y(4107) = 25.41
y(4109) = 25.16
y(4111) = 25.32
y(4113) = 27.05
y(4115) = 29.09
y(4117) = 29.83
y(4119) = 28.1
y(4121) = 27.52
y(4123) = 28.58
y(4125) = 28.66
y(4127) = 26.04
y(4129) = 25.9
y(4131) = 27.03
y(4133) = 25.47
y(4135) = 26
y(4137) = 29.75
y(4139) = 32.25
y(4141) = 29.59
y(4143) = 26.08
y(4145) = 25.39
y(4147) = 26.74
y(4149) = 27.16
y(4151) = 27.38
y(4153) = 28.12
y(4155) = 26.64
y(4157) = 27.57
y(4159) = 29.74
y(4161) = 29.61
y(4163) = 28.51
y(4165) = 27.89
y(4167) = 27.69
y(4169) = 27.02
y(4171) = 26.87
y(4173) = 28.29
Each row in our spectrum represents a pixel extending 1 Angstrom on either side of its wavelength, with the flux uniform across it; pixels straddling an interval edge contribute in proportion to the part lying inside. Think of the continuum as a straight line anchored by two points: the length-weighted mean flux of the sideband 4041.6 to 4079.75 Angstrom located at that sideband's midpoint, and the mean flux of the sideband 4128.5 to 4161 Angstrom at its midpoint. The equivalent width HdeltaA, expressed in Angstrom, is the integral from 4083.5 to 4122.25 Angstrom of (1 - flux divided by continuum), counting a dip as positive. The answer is 0.7 Angstrom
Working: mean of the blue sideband 26.4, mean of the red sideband 27.6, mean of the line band 26.5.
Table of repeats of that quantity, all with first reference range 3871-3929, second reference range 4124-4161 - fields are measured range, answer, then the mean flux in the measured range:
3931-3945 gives 4.7 Angstrom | 14.5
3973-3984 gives 0.8 Angstrom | 21.3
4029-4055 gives -3.1 Angstrom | 27.6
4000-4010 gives -1.6 Angstrom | 27.3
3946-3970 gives 3.4 Angstrom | 19.1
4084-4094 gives -0.9 Angstrom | 28.4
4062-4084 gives -0.7 Angstrom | 26.4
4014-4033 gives -4.4 Angstrom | 29.7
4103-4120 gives -0.1 Angstrom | 26.9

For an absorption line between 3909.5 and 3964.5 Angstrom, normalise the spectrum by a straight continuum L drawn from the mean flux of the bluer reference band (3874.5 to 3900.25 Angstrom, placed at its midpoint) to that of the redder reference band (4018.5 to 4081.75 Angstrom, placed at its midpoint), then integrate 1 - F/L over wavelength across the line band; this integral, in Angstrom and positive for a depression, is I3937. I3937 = 6.1 Angstrom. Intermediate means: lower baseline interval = 19.4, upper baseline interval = 27.6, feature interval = 19.4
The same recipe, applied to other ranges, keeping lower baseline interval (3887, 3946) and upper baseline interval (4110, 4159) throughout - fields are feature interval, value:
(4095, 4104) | 0.99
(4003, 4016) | -2.67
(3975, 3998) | -2.54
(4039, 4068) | -2.42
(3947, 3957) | -1.02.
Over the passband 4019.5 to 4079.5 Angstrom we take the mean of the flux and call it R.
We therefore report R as 27.6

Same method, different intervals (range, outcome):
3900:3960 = 19.8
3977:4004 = 25.5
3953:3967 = 19.4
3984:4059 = 27.8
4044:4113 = 26.1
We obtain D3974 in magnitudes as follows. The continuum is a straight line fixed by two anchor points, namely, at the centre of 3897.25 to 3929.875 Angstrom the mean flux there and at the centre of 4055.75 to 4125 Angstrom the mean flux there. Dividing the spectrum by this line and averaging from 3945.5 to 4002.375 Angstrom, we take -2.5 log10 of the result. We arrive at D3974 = 0.09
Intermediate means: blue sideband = 21.7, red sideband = 26.6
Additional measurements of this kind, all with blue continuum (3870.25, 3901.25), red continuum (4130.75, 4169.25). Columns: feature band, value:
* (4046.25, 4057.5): -0.09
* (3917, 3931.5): 0.11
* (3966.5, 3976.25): 0.48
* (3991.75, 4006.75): -0.17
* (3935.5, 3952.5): 0.13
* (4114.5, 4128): -0.05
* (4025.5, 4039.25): -0.19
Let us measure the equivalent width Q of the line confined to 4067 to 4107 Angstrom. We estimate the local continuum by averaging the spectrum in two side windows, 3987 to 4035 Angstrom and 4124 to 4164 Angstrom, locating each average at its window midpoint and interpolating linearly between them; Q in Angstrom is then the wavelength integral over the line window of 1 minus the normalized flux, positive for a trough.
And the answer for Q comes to 2.4 Angstrom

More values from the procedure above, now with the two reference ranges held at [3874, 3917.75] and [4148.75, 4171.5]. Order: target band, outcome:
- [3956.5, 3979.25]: 5.7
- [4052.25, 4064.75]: -0.9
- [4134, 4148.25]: -0.3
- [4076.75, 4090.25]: -0.6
